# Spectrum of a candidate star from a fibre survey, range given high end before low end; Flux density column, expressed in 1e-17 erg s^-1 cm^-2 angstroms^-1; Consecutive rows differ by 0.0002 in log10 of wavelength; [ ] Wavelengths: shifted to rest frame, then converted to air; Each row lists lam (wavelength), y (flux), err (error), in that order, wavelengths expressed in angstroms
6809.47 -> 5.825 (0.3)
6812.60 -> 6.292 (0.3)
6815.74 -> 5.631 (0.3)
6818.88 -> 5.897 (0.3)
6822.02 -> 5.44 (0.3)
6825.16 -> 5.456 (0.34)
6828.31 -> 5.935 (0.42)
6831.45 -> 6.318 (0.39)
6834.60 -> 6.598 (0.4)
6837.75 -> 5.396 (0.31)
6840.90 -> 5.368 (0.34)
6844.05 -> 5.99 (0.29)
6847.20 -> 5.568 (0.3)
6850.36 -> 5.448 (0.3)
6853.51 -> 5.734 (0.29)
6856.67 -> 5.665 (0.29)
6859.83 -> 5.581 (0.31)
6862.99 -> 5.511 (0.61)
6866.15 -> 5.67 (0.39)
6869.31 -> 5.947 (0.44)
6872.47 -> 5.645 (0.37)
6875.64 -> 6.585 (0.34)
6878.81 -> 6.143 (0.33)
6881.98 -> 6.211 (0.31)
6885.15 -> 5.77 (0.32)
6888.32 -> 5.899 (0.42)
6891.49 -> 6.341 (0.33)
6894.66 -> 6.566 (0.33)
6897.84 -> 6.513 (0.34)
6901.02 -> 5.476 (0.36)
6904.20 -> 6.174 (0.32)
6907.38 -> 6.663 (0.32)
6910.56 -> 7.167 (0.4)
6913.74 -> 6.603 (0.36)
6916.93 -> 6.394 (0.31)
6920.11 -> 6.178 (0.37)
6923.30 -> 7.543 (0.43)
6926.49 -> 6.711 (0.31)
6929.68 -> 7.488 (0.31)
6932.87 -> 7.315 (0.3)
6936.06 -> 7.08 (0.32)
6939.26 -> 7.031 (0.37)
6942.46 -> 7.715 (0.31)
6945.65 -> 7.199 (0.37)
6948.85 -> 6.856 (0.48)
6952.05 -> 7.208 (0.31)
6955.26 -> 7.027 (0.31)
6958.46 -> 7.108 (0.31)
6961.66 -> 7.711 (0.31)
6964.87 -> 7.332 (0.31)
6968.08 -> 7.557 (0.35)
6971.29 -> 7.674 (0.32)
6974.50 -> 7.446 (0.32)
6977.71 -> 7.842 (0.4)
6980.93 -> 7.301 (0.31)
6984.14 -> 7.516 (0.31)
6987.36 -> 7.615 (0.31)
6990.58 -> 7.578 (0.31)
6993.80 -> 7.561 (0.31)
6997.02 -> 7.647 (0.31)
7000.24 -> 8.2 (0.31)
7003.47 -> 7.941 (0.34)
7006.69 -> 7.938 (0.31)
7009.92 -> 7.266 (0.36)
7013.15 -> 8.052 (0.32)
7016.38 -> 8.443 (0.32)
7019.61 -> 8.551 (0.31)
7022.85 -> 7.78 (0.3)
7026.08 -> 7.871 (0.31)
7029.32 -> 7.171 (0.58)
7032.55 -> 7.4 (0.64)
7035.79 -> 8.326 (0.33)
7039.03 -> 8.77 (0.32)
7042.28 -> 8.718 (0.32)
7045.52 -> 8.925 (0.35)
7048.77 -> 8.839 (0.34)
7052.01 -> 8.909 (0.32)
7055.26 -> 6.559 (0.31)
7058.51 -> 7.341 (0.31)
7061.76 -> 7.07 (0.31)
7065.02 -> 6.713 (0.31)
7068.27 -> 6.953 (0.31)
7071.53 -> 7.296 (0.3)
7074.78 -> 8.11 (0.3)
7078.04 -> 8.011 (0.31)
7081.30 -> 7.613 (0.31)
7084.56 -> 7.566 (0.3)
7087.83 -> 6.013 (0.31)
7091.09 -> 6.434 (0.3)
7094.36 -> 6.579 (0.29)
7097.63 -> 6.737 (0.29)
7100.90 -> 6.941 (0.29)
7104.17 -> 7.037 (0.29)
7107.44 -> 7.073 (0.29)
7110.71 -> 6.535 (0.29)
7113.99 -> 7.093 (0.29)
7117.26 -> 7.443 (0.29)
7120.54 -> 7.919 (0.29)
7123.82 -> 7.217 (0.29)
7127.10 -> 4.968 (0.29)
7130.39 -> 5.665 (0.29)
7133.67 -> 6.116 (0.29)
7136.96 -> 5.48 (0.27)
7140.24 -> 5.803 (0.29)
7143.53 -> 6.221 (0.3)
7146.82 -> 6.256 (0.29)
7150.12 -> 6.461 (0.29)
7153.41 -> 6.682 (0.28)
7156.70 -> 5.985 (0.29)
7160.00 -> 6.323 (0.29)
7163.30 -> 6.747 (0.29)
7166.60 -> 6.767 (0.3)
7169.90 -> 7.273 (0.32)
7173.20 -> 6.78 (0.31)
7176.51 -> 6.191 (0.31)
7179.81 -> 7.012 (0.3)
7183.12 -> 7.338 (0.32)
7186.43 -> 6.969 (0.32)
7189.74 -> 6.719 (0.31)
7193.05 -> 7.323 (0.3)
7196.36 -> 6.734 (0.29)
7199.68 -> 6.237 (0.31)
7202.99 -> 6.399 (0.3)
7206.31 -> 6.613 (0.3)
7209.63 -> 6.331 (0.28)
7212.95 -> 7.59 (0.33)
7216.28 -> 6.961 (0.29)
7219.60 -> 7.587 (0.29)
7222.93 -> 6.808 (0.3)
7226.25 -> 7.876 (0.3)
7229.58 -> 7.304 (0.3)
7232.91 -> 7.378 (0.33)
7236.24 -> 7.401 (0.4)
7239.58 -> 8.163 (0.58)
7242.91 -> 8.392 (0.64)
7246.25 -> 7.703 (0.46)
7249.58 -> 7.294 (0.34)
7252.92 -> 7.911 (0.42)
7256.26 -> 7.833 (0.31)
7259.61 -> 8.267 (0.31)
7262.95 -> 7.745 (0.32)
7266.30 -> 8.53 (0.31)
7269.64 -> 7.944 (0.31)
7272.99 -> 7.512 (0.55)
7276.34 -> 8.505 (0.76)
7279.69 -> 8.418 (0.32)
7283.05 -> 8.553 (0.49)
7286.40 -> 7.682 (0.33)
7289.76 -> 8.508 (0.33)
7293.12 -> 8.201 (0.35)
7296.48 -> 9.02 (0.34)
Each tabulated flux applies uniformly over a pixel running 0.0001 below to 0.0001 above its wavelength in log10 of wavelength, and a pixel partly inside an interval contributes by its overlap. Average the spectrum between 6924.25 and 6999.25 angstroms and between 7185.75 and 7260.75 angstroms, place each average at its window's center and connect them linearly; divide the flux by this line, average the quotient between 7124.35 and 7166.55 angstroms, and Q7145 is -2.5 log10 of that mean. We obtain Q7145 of 0.19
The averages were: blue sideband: 7.38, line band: 6.12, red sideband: 7.29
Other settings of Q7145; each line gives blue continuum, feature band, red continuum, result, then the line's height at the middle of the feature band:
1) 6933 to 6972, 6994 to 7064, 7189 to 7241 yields -0.11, 7.23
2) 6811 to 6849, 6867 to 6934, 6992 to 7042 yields 0.03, 6.62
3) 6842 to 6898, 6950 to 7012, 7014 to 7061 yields -0.03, 7.36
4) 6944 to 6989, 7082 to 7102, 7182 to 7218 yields 0.05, 7.09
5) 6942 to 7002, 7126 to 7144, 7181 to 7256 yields 0.27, 7.32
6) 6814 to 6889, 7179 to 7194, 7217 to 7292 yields 0.07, 7.52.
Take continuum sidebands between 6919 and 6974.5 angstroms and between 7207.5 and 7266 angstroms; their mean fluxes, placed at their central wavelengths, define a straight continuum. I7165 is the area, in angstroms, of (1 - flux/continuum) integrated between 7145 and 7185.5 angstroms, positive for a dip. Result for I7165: 4.5 angstroms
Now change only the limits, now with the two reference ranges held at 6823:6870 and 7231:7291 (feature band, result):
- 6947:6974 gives -4.1 angstroms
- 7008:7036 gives -4.9 angstroms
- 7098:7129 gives 1.2 angstroms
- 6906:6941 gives -4.4 angstroms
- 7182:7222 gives 4.0 angstroms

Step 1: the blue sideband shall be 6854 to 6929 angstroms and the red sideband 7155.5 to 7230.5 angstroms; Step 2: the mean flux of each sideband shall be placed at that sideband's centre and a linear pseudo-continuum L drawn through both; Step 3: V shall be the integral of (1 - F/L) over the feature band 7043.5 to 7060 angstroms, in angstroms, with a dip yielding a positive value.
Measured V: -3.9 angstroms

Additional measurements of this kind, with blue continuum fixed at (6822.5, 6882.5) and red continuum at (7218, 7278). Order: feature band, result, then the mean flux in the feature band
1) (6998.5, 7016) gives -3.53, 7.92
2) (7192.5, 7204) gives 1.39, 6.63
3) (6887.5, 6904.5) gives -0.40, 6.17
